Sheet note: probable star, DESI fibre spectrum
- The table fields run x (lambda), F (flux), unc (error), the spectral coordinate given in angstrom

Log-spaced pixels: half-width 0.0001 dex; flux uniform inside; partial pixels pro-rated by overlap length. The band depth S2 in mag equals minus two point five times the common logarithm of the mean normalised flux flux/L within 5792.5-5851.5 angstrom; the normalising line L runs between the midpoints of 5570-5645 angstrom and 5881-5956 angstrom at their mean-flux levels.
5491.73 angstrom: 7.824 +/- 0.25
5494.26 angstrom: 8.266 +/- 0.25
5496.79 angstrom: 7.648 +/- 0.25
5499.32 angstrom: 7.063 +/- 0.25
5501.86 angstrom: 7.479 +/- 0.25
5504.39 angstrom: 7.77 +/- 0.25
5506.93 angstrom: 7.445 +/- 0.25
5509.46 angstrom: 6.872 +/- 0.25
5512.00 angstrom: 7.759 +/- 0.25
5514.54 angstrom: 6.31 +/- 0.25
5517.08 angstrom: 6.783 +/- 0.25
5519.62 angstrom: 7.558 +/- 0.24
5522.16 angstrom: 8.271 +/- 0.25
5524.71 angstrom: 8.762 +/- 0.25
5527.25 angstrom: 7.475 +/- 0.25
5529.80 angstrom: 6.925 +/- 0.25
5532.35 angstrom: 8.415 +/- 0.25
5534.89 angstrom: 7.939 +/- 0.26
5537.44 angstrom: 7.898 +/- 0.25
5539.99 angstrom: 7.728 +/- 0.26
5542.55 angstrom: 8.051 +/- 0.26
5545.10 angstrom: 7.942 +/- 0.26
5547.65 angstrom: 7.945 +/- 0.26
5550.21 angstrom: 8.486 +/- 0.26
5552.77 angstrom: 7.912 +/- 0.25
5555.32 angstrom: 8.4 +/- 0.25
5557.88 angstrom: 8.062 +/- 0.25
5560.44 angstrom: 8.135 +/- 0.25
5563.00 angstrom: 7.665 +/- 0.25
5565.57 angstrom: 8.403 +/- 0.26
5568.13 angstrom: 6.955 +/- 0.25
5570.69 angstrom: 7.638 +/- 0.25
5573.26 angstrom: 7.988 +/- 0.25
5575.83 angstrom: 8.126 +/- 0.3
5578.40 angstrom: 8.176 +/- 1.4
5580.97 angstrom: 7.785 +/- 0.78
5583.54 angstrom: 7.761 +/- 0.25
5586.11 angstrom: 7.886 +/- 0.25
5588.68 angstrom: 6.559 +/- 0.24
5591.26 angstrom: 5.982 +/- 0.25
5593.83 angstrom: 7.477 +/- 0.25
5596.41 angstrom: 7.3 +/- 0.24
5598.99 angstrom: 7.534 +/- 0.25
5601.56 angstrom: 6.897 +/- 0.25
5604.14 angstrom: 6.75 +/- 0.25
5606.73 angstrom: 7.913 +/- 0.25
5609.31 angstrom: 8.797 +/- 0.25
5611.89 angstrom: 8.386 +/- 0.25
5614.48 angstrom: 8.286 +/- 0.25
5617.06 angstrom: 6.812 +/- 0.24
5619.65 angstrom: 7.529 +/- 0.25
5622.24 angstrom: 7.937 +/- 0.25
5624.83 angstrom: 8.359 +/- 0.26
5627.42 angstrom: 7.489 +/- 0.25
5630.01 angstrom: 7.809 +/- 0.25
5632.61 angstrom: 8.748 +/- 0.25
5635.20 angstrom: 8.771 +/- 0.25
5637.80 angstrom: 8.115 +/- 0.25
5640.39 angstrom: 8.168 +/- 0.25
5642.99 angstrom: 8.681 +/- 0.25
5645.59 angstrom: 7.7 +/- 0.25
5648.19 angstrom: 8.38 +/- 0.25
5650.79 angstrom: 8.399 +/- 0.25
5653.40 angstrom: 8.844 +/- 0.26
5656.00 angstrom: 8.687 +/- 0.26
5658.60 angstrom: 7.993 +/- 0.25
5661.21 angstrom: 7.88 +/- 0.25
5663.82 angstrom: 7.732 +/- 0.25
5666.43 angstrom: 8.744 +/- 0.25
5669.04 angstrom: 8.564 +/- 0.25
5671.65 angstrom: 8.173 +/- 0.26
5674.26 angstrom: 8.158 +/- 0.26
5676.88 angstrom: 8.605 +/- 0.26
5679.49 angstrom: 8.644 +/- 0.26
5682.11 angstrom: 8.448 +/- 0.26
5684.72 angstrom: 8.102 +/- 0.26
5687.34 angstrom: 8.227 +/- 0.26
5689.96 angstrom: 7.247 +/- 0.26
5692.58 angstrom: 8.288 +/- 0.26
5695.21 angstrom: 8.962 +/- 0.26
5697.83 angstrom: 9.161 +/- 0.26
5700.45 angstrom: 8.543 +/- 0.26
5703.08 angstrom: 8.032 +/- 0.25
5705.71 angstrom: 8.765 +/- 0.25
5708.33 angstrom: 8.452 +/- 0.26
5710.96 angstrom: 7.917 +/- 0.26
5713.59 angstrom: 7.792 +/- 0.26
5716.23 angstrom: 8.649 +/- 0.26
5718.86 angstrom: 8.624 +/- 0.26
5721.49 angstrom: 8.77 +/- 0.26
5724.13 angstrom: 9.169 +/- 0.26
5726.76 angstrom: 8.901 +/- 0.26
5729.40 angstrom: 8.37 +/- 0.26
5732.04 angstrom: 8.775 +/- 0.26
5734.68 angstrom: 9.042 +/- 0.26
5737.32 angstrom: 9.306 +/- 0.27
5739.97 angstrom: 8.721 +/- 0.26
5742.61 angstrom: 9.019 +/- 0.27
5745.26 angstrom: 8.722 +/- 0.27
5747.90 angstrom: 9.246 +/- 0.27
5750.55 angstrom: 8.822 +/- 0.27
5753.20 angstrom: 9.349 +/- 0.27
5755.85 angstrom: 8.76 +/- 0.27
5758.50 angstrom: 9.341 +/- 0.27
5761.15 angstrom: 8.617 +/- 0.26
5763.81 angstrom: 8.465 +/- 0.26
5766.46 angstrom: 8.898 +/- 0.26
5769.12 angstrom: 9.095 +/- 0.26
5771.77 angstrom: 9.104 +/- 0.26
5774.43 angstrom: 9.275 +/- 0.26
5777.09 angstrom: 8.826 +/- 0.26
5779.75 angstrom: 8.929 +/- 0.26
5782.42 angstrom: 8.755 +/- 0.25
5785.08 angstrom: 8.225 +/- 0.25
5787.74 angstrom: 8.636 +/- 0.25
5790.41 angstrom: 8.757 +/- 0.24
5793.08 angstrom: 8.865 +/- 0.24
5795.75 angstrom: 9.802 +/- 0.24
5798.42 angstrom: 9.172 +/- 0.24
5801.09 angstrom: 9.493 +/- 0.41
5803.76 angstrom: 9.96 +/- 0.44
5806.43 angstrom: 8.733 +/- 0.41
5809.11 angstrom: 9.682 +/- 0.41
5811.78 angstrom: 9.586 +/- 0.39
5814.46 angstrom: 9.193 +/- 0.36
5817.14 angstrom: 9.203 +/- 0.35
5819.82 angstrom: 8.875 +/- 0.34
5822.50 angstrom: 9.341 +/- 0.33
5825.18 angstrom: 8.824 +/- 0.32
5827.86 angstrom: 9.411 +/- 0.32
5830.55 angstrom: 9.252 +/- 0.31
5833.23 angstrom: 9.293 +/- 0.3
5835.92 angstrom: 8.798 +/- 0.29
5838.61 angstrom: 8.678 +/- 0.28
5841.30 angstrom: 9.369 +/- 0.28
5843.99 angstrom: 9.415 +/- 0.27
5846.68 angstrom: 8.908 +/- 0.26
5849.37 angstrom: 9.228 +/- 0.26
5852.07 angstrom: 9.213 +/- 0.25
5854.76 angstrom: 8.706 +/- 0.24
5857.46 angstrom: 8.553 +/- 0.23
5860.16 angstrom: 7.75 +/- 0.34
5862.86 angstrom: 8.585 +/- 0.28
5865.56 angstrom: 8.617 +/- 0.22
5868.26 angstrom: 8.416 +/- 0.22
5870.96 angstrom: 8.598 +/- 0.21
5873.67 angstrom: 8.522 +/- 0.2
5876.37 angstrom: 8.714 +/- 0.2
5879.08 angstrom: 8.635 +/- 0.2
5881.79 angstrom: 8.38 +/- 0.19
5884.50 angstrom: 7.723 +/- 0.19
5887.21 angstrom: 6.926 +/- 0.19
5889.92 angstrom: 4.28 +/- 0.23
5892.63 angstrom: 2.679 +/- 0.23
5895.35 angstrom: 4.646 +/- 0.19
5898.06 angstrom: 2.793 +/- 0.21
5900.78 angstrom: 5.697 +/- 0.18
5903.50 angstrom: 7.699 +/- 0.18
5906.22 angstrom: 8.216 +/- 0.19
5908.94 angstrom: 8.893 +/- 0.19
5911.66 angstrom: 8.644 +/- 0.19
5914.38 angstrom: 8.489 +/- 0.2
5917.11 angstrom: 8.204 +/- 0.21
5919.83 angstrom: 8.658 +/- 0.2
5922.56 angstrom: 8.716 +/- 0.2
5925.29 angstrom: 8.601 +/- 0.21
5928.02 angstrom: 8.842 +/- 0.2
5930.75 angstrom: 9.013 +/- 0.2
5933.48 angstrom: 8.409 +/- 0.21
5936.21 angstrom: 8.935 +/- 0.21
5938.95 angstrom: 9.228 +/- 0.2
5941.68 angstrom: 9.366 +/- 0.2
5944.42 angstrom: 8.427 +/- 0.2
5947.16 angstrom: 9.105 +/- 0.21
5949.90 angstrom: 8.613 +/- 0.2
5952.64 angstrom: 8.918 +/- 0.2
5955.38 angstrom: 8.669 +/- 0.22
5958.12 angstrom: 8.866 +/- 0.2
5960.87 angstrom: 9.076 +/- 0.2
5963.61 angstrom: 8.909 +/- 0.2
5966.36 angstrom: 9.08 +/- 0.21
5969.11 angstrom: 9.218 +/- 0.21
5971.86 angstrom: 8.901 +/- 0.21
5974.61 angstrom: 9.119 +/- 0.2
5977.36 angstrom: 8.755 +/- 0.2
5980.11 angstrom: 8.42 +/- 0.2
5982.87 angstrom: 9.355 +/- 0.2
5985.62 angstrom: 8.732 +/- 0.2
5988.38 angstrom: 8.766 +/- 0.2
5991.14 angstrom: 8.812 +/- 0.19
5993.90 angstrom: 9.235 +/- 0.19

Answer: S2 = -0.19 mag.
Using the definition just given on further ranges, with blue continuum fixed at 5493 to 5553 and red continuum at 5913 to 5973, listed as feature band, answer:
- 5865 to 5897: 0.22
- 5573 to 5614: 0.04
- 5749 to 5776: -0.08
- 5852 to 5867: 0.01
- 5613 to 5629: 0.03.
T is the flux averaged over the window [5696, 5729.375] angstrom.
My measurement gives 8.57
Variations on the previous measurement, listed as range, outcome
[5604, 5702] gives 8.23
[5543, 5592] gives 7.8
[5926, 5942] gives 8.93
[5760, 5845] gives 9.08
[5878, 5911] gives 6.41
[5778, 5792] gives 8.67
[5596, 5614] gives 7.7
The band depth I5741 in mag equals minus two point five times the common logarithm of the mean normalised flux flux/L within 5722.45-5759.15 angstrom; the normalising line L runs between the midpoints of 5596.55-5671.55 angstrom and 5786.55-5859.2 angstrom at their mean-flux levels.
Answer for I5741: -0.04 mag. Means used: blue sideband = 8.06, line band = 8.96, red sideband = 9.14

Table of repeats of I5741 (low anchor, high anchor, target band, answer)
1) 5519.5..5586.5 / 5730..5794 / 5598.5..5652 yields 0.04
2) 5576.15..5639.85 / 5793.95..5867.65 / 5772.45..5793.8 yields 0.00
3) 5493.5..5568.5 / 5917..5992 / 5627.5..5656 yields -0.04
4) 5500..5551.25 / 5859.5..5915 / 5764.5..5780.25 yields -0.21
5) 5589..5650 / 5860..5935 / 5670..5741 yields -0.10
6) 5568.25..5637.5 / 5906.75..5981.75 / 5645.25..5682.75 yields -0.06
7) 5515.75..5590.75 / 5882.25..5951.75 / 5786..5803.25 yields -0.18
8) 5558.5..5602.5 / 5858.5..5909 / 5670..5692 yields -0.11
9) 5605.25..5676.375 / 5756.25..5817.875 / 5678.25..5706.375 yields 0.01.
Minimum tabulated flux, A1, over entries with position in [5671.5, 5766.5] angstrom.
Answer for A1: 7.247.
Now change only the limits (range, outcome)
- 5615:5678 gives 6.812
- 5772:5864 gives 7.75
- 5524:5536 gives 6.925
